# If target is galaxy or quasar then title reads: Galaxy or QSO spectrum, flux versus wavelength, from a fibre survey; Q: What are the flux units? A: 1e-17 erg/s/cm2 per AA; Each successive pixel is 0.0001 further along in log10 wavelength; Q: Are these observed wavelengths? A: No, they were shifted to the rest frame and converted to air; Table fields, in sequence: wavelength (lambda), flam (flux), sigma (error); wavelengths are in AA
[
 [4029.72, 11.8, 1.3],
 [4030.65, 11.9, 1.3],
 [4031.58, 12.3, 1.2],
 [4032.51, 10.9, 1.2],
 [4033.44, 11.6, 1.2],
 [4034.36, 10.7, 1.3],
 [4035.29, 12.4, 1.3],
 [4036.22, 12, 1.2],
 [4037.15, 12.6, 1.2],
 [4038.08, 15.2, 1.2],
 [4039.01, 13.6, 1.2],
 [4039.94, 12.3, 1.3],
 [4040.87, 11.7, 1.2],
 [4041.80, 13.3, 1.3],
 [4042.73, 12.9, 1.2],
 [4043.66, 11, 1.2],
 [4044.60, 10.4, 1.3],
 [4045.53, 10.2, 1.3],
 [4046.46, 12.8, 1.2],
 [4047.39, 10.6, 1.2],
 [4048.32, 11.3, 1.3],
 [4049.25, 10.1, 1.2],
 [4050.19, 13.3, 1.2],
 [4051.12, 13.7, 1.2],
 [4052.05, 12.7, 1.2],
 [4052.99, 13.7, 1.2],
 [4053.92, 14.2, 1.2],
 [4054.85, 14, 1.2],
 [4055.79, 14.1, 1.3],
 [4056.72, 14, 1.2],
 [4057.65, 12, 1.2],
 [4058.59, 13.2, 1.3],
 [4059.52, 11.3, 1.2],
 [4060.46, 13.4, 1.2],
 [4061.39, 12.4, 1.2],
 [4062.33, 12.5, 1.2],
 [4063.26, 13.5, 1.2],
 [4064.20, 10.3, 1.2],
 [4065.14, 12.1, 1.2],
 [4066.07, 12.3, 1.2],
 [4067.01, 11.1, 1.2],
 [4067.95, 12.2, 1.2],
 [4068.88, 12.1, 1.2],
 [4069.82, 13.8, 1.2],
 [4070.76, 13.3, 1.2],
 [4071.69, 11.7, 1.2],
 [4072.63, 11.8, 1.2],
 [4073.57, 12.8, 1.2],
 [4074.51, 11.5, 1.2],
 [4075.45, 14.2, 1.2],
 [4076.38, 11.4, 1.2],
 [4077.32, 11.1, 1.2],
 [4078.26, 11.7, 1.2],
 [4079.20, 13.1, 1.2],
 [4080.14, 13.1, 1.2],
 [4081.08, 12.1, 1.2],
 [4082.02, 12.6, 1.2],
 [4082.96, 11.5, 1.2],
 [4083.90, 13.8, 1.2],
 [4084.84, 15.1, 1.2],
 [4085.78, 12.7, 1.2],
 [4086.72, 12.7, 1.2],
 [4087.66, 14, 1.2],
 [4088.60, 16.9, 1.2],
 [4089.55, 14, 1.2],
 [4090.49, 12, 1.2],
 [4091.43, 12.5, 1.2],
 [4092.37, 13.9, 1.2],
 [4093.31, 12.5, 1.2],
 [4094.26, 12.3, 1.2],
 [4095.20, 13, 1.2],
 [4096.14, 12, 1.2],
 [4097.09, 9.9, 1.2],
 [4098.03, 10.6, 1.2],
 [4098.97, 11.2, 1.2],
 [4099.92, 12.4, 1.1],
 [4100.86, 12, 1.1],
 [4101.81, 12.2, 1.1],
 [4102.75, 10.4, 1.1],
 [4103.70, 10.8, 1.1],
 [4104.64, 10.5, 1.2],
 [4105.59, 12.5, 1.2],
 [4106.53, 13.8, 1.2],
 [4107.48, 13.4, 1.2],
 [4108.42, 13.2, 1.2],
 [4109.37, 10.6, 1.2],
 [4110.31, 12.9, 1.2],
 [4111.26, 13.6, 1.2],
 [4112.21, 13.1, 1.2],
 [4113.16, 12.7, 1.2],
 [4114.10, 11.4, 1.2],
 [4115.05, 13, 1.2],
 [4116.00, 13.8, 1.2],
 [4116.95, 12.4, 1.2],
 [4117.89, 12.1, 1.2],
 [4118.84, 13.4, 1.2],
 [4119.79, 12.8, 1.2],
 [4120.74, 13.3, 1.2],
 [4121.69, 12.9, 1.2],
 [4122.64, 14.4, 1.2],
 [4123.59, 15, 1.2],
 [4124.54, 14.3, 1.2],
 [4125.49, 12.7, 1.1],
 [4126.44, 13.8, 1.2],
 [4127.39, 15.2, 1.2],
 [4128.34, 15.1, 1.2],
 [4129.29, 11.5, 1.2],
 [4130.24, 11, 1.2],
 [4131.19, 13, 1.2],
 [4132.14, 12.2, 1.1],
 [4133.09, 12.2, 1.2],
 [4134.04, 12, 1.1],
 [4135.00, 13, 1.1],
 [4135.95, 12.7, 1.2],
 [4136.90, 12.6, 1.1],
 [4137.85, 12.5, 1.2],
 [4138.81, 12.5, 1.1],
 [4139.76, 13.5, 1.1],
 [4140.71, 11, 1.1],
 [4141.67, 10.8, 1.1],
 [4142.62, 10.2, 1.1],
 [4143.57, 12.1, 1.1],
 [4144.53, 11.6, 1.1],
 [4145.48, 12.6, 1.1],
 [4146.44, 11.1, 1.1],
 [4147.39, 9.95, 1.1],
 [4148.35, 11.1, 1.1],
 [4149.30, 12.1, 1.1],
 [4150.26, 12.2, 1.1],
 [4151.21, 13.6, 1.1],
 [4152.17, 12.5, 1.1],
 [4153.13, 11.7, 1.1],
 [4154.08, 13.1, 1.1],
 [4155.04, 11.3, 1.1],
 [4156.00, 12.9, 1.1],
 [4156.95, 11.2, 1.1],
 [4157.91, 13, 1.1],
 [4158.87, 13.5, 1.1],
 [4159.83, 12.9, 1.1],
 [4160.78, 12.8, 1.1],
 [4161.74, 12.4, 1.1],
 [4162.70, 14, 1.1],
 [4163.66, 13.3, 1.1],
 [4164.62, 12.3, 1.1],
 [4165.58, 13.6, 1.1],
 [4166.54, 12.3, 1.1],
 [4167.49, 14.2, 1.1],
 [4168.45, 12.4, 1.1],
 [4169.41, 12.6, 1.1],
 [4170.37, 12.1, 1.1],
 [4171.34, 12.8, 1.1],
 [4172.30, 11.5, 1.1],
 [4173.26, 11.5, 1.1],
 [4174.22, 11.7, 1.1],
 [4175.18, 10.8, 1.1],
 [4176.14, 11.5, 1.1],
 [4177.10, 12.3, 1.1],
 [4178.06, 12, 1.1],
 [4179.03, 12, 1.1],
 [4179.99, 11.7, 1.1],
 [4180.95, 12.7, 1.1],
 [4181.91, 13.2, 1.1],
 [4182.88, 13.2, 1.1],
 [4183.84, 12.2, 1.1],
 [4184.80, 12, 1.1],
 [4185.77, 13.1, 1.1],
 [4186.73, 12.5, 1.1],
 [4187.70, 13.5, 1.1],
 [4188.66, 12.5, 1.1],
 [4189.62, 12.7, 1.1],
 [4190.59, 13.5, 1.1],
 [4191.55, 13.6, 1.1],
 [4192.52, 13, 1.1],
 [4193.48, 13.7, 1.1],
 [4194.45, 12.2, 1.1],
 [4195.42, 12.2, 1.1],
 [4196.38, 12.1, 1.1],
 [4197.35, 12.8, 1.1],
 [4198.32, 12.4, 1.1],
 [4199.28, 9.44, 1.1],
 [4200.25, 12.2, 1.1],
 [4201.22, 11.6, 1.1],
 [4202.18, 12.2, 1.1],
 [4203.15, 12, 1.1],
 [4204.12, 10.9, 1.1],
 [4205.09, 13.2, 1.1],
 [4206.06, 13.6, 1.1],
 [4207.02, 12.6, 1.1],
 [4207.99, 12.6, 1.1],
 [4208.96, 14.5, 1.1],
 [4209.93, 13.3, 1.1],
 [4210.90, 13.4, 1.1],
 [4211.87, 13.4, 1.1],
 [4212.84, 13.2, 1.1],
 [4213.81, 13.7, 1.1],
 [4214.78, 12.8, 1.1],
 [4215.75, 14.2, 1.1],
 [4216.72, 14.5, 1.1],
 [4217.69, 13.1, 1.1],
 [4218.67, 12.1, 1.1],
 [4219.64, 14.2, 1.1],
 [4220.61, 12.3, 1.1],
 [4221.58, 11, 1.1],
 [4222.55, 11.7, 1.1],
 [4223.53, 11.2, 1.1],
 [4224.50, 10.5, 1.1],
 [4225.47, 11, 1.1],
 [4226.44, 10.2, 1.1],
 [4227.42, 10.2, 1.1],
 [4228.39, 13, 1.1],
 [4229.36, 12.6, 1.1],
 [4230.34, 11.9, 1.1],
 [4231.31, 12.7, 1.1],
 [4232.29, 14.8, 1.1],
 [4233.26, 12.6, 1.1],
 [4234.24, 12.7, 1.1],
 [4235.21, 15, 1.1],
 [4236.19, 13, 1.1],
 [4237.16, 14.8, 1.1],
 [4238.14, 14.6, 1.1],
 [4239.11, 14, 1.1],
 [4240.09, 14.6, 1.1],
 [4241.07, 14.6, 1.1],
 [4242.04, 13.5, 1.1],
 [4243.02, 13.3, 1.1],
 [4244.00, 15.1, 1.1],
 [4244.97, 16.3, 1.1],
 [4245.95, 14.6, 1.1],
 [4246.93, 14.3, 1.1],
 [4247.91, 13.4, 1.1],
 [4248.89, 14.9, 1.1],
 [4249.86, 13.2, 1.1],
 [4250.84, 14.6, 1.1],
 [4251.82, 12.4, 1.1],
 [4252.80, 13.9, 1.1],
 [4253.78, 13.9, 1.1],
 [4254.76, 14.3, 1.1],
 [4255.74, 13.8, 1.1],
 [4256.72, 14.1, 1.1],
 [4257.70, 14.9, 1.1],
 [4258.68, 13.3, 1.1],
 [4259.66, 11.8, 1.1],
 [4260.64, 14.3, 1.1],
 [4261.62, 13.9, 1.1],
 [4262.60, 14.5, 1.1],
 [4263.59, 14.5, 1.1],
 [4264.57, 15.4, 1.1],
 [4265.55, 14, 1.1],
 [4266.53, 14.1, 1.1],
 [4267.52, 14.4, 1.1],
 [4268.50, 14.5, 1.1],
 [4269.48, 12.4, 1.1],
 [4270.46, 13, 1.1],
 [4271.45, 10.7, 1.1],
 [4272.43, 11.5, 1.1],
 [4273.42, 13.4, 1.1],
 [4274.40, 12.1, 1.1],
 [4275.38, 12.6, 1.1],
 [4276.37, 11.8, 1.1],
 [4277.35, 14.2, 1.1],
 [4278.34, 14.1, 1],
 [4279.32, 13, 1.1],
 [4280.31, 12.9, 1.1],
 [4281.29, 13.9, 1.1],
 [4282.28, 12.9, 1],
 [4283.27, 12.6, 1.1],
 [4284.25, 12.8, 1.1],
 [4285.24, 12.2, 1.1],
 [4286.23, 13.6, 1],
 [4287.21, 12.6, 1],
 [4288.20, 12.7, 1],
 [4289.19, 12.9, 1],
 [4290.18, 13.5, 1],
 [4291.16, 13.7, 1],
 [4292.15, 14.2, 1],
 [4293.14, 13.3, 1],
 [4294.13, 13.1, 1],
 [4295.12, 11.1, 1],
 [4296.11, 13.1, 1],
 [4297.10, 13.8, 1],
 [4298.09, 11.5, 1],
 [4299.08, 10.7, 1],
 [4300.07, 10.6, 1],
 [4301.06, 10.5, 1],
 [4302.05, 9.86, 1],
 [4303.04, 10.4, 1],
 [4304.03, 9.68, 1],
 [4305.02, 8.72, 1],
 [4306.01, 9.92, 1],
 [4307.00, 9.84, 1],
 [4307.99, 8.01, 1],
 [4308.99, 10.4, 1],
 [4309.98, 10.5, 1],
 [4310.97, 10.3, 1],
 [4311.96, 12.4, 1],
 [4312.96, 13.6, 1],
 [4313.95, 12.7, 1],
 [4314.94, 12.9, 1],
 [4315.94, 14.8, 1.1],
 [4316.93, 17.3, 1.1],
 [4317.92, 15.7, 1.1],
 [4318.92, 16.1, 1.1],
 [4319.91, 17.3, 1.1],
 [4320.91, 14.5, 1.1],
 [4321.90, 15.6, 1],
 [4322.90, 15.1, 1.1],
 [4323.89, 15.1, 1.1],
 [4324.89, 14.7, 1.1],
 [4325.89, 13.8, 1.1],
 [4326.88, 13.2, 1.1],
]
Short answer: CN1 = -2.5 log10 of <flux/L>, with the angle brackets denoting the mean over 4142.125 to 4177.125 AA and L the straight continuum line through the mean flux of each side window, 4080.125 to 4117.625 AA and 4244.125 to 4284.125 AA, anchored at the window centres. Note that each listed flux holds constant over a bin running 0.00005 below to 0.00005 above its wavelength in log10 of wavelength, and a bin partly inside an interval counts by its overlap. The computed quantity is 0.06 mag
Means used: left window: 12.6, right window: 13.6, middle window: 12.2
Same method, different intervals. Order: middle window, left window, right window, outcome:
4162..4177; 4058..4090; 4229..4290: 0.06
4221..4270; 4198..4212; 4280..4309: -0.11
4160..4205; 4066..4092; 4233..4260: 0.09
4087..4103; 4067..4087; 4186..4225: 0.01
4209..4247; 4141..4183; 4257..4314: -0.07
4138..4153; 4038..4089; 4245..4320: 0.08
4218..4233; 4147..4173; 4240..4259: 0.15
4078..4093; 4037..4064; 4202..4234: -0.05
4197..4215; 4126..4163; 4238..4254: 0.07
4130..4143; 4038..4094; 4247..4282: 0.07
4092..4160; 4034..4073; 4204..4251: 0.03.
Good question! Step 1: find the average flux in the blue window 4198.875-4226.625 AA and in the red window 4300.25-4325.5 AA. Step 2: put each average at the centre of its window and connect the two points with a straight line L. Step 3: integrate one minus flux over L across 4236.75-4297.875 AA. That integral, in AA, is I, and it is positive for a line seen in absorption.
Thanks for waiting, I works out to -4.9 AA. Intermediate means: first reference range 12.5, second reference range 12.6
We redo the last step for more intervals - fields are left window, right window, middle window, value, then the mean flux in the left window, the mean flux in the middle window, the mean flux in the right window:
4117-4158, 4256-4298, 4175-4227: 1.4 AA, 12.5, 12.5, 13.3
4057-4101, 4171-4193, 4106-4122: -0.5 AA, 12.5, 12.8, 12.4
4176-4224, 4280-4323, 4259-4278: -1.1 AA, 12.6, 13.3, 12.6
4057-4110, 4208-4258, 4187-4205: 1.0 AA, 12.4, 12.4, 13.4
